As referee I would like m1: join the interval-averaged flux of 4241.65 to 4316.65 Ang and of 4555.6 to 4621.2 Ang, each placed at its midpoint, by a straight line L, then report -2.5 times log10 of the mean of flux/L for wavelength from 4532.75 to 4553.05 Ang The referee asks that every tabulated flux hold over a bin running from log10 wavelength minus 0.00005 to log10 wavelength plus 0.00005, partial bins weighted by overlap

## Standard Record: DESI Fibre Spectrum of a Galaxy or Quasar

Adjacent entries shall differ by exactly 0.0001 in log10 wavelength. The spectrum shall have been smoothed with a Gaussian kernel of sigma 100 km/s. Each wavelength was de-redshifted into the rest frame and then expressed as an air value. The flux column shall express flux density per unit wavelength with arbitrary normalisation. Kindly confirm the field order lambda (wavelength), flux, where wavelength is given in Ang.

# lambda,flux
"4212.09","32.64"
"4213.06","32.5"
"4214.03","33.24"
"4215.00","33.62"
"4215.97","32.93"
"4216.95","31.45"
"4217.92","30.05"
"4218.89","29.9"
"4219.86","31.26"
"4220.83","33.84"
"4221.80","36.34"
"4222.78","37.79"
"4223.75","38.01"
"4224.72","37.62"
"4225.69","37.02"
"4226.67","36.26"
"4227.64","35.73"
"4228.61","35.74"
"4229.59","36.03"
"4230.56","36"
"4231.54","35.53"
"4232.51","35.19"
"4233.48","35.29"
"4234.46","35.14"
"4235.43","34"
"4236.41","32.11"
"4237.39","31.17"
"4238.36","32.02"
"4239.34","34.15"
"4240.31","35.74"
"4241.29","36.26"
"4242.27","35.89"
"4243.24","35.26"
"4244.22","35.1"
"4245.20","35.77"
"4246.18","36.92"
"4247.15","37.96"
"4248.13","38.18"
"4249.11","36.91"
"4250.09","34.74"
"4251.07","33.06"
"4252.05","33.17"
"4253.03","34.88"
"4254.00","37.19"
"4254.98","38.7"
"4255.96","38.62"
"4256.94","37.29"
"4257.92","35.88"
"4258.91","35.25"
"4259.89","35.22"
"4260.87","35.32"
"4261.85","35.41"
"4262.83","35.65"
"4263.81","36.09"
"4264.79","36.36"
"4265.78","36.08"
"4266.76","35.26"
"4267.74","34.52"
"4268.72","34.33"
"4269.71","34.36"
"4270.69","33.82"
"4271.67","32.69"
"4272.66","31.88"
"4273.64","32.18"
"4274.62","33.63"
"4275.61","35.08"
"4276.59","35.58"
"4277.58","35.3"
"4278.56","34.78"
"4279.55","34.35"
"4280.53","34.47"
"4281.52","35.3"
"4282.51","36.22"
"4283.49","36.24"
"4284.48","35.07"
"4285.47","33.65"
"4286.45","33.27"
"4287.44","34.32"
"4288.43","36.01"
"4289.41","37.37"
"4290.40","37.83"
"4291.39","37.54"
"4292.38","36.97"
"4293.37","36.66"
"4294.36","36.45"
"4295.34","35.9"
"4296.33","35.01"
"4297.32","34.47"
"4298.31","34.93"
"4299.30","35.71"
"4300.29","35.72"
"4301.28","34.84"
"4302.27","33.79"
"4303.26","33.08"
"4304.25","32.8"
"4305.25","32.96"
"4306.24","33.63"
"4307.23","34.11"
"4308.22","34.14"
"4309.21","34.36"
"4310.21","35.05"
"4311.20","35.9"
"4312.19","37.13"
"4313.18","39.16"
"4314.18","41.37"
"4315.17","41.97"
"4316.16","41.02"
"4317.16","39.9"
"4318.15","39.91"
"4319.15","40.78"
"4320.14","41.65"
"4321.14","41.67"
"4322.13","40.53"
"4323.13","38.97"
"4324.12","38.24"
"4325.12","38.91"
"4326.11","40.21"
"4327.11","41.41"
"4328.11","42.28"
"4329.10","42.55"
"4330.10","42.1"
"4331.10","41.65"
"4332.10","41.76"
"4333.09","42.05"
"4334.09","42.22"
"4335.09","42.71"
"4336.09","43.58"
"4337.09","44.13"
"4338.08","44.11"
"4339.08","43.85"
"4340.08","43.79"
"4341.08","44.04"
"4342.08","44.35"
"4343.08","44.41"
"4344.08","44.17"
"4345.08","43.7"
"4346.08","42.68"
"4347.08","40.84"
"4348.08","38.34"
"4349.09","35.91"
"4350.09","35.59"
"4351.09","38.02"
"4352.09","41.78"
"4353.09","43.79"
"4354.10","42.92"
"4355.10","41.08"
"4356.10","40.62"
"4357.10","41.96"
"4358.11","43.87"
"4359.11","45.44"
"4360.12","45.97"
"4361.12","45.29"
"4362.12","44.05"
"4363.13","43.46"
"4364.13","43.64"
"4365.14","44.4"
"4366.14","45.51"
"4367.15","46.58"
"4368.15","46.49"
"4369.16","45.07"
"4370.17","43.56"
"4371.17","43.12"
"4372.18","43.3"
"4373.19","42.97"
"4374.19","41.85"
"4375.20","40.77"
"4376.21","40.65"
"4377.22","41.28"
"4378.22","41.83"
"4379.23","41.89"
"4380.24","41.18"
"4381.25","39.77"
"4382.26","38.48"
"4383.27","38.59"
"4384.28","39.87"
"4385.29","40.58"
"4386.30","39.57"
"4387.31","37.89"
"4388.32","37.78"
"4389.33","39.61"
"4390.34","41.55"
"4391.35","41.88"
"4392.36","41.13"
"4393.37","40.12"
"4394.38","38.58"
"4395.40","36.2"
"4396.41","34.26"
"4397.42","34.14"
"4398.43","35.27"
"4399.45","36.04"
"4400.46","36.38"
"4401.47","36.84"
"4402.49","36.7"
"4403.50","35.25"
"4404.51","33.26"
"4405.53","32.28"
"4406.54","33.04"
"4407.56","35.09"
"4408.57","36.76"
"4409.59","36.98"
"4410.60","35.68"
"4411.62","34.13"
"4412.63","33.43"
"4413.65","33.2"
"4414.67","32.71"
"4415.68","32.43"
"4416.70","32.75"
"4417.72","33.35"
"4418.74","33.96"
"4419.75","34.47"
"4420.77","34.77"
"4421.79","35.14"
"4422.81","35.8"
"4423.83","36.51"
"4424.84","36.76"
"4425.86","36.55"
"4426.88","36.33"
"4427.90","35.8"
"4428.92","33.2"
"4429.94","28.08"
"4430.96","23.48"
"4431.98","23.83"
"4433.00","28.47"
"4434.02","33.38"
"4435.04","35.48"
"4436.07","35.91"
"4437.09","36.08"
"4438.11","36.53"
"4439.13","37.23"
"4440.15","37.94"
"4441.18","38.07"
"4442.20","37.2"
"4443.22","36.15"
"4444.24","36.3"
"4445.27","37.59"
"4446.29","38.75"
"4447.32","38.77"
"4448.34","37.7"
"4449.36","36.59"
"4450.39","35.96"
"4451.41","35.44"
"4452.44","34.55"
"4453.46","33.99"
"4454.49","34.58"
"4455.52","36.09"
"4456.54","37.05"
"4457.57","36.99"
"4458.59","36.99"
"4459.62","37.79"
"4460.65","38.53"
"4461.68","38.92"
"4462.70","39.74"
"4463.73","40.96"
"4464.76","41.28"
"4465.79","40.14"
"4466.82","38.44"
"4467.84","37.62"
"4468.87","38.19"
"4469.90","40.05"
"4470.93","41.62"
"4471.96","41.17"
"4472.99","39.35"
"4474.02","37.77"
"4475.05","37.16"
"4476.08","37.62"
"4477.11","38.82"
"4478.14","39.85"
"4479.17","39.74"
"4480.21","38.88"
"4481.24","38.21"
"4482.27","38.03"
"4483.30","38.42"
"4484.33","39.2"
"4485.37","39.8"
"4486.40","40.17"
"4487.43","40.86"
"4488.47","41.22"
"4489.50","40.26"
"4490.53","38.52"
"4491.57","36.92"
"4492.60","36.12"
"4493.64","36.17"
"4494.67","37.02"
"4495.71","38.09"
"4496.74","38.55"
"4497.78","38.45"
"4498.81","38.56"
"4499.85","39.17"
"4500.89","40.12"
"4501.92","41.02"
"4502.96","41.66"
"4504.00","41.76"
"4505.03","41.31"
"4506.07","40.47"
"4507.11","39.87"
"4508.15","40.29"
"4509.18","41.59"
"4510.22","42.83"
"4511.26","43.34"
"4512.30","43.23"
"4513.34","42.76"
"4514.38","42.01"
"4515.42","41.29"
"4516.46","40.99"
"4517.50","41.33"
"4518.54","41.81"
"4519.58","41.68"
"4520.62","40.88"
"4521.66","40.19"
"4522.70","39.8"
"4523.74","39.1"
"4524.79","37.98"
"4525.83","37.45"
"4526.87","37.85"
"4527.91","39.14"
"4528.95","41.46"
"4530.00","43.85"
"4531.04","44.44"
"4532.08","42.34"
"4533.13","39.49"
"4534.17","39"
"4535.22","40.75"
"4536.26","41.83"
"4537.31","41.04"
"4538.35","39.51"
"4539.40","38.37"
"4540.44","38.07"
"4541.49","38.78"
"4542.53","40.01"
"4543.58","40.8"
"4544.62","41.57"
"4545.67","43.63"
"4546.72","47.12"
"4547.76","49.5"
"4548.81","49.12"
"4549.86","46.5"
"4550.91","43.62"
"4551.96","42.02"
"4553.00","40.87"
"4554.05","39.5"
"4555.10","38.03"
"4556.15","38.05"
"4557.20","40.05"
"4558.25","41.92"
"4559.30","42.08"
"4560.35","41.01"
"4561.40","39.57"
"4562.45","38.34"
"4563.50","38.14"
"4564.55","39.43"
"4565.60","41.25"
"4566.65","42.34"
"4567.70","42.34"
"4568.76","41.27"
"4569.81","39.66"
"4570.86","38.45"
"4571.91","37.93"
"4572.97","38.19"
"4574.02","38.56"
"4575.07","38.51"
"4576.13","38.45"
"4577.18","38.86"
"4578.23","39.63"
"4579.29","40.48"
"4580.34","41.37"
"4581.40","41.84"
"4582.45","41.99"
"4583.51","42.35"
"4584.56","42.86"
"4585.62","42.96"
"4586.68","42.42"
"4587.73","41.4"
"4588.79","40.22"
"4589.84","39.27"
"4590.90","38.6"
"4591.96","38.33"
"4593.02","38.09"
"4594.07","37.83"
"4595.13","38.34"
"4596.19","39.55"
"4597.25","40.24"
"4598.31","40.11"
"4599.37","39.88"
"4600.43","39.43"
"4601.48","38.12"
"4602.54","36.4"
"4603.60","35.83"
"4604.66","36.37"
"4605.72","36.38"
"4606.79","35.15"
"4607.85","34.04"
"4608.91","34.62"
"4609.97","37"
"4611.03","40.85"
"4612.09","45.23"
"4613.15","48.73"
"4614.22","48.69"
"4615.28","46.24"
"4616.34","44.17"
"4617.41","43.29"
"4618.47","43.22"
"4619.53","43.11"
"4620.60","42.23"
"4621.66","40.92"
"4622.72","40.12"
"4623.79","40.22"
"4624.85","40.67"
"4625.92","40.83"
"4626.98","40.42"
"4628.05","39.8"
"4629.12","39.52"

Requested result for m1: -0.07 mag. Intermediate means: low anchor 35.6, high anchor 40.2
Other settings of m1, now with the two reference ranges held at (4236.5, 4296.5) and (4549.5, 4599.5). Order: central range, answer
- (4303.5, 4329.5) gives -0.067 mag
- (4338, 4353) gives -0.142 mag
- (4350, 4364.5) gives -0.162 mag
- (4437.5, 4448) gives 0.020 mag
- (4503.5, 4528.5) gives -0.041 mag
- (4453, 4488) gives -0.002 mag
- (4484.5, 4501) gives 0.007 mag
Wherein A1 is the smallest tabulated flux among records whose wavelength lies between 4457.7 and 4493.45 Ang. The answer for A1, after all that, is 36.12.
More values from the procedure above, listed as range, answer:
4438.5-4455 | 33.99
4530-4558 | 38.03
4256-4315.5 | 31.88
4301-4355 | 32.8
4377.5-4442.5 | 23.48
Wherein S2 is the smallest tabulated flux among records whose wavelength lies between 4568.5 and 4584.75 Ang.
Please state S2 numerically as 37.93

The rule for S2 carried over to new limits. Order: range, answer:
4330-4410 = 32.28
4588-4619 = 34.04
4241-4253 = 33.06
